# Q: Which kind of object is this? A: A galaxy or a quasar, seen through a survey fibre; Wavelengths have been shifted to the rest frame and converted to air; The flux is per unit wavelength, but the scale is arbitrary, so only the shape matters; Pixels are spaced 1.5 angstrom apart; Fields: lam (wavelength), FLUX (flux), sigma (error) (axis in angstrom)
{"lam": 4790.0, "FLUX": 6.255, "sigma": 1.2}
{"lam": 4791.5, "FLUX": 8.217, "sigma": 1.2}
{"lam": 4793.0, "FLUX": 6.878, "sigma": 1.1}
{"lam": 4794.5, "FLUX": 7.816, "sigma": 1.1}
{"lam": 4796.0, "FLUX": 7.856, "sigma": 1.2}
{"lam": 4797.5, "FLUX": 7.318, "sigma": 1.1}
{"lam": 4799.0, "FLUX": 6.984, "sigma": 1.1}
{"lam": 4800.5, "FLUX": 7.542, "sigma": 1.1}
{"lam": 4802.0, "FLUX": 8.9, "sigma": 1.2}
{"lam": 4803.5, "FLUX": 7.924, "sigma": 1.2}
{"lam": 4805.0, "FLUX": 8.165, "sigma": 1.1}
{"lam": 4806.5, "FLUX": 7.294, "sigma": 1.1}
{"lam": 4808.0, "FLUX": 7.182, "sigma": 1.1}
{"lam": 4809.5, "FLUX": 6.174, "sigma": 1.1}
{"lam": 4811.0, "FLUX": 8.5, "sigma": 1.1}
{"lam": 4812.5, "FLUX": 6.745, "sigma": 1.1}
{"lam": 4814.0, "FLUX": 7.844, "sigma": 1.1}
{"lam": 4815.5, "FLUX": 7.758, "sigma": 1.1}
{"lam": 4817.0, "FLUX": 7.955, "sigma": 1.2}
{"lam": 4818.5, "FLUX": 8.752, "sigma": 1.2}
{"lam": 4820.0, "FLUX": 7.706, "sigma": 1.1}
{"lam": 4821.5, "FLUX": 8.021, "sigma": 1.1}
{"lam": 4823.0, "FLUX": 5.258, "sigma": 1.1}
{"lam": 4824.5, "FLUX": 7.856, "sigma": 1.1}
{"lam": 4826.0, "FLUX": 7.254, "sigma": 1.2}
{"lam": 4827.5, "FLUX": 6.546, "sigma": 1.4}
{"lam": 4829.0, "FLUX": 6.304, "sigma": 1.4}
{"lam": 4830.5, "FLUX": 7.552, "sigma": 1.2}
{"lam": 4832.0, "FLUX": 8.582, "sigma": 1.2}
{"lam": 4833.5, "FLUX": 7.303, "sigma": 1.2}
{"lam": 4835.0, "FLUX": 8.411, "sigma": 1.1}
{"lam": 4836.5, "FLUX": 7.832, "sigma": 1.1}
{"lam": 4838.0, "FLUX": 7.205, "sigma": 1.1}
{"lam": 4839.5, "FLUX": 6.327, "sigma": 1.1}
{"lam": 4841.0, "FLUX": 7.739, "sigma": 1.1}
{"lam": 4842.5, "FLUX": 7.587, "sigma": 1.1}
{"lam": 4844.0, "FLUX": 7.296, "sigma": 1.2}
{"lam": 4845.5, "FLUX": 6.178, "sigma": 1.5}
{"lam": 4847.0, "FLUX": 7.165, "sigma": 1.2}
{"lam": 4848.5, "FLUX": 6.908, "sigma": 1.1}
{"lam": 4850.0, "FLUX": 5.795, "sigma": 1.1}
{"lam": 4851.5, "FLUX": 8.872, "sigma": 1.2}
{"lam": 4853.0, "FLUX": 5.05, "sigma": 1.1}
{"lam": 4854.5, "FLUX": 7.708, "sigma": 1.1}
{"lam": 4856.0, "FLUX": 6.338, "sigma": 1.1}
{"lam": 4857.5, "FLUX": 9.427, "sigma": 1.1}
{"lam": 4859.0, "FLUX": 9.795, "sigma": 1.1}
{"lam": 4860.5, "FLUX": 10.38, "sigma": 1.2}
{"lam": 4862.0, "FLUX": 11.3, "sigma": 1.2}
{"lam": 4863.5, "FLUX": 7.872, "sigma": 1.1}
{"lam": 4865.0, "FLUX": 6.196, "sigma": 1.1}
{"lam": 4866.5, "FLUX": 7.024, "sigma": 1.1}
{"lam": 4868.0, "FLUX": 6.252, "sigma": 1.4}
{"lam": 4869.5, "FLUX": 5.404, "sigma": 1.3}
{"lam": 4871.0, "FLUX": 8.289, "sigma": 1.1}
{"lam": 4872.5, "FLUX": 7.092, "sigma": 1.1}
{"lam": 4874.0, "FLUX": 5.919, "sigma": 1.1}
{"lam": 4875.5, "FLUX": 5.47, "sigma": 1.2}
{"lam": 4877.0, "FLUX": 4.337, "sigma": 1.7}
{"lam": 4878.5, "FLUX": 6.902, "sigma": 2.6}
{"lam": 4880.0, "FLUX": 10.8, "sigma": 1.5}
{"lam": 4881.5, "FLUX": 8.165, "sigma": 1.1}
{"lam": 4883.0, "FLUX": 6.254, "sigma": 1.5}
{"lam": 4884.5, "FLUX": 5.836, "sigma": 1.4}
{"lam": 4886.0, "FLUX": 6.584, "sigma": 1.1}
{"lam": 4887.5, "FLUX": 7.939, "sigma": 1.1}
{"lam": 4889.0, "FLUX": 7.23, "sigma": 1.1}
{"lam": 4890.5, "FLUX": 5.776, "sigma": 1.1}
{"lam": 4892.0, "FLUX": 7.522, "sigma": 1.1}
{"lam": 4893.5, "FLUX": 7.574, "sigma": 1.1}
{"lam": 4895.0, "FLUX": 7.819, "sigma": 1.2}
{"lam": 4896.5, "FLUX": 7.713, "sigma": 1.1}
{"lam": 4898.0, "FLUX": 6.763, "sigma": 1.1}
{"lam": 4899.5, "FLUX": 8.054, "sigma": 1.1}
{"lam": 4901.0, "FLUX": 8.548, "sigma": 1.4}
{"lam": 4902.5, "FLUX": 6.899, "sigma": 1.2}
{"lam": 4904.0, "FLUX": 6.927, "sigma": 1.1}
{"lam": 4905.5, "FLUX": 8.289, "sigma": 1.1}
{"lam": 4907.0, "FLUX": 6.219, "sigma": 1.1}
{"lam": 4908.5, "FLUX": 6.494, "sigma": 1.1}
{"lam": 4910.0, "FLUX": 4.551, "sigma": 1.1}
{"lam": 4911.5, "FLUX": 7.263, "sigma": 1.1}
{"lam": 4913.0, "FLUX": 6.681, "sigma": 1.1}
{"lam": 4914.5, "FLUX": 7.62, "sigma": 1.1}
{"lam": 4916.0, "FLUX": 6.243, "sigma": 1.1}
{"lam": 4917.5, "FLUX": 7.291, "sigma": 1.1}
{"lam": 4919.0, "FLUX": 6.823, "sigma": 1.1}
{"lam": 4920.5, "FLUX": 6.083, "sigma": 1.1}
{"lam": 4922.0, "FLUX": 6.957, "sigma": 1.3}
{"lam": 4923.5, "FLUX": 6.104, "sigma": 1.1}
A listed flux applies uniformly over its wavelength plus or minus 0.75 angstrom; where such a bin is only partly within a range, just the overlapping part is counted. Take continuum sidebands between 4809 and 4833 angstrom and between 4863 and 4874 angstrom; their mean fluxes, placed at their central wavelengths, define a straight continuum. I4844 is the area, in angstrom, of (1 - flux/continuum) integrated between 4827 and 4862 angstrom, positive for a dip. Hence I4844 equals -2.3 angstrom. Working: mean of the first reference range 7.44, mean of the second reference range 6.79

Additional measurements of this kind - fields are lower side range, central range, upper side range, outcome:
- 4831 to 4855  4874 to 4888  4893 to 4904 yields 1.2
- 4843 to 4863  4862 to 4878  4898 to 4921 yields 2.0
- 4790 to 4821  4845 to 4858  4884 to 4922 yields 0.6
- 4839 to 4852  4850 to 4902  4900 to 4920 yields -2.9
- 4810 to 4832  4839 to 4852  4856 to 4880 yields 0.7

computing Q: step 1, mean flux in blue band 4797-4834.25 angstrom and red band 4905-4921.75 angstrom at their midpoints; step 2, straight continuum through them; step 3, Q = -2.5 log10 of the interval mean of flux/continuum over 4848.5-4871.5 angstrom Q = -0.08 mag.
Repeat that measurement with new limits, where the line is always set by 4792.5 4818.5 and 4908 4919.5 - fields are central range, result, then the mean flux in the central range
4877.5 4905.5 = -0.09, 7.4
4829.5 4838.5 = -0.06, 7.79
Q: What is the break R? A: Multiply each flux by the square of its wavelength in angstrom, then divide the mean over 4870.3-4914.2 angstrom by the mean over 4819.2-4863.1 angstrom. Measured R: 0.9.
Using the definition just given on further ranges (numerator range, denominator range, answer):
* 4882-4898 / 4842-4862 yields 0.93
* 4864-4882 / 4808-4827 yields 0.93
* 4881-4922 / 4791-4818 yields 0.96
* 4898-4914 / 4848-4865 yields 0.88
